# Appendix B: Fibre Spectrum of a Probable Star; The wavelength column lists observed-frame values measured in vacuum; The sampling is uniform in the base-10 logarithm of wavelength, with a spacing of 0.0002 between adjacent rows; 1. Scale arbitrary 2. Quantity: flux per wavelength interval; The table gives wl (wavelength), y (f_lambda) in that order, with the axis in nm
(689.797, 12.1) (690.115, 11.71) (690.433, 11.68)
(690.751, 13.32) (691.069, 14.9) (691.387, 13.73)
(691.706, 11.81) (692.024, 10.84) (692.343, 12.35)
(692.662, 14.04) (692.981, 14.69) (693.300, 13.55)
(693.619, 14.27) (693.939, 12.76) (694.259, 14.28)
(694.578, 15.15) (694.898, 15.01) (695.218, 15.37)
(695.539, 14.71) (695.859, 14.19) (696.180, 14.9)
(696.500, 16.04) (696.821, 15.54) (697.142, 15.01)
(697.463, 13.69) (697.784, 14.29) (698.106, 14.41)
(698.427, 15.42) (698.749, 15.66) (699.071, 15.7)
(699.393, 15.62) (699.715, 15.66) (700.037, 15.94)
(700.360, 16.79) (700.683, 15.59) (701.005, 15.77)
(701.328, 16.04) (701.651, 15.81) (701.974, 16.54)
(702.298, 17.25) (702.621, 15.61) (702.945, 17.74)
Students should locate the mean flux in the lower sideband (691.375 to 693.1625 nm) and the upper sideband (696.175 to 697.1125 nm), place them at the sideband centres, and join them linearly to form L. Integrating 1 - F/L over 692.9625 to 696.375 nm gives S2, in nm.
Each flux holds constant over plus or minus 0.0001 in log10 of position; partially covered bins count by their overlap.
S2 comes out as -0.033 nm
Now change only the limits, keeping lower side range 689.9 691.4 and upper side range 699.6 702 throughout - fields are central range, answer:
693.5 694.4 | 0.01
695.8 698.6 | 0.01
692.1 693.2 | 0.01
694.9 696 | -0.03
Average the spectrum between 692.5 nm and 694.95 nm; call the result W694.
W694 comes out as 14.2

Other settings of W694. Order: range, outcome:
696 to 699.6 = 15.1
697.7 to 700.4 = 15.5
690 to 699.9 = 14.2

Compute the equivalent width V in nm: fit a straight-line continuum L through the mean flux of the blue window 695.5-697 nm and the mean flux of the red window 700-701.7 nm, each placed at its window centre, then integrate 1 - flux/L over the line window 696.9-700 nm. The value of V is 0.088 nm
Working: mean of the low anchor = 15.1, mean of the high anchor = 16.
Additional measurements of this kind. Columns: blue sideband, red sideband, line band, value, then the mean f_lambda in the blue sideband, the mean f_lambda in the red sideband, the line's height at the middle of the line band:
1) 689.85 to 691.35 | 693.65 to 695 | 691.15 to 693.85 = 0.08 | 12.9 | 14.3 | 13.6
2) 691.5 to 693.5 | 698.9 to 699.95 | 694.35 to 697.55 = -0.15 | 12.9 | 15.7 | 14.3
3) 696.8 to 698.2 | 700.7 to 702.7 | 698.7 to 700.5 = -0.07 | 14.5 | 16.2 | 15.3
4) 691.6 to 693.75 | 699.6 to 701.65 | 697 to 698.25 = 0.05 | 13.1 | 16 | 14.9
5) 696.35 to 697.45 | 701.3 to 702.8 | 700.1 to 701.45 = 0.00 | 15.3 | 16.3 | 16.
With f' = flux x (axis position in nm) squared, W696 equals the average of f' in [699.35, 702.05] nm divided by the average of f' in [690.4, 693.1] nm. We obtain 1.25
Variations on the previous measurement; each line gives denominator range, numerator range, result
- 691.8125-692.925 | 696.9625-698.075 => 1.16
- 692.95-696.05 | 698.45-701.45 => 1.12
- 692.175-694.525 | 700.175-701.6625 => 1.19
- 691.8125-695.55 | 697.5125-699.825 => 1.11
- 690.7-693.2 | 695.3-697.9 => 1.14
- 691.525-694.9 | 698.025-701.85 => 1.19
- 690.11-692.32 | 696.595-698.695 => 1.20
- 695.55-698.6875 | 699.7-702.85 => 1.10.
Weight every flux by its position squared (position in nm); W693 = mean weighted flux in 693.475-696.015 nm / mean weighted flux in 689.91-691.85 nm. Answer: 1.14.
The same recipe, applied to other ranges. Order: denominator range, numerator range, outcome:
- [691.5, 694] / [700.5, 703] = 1.28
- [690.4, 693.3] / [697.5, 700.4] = 1.19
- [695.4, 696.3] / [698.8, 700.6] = 1.10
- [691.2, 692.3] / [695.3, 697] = 1.25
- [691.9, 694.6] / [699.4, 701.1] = 1.20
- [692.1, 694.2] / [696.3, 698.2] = 1.11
